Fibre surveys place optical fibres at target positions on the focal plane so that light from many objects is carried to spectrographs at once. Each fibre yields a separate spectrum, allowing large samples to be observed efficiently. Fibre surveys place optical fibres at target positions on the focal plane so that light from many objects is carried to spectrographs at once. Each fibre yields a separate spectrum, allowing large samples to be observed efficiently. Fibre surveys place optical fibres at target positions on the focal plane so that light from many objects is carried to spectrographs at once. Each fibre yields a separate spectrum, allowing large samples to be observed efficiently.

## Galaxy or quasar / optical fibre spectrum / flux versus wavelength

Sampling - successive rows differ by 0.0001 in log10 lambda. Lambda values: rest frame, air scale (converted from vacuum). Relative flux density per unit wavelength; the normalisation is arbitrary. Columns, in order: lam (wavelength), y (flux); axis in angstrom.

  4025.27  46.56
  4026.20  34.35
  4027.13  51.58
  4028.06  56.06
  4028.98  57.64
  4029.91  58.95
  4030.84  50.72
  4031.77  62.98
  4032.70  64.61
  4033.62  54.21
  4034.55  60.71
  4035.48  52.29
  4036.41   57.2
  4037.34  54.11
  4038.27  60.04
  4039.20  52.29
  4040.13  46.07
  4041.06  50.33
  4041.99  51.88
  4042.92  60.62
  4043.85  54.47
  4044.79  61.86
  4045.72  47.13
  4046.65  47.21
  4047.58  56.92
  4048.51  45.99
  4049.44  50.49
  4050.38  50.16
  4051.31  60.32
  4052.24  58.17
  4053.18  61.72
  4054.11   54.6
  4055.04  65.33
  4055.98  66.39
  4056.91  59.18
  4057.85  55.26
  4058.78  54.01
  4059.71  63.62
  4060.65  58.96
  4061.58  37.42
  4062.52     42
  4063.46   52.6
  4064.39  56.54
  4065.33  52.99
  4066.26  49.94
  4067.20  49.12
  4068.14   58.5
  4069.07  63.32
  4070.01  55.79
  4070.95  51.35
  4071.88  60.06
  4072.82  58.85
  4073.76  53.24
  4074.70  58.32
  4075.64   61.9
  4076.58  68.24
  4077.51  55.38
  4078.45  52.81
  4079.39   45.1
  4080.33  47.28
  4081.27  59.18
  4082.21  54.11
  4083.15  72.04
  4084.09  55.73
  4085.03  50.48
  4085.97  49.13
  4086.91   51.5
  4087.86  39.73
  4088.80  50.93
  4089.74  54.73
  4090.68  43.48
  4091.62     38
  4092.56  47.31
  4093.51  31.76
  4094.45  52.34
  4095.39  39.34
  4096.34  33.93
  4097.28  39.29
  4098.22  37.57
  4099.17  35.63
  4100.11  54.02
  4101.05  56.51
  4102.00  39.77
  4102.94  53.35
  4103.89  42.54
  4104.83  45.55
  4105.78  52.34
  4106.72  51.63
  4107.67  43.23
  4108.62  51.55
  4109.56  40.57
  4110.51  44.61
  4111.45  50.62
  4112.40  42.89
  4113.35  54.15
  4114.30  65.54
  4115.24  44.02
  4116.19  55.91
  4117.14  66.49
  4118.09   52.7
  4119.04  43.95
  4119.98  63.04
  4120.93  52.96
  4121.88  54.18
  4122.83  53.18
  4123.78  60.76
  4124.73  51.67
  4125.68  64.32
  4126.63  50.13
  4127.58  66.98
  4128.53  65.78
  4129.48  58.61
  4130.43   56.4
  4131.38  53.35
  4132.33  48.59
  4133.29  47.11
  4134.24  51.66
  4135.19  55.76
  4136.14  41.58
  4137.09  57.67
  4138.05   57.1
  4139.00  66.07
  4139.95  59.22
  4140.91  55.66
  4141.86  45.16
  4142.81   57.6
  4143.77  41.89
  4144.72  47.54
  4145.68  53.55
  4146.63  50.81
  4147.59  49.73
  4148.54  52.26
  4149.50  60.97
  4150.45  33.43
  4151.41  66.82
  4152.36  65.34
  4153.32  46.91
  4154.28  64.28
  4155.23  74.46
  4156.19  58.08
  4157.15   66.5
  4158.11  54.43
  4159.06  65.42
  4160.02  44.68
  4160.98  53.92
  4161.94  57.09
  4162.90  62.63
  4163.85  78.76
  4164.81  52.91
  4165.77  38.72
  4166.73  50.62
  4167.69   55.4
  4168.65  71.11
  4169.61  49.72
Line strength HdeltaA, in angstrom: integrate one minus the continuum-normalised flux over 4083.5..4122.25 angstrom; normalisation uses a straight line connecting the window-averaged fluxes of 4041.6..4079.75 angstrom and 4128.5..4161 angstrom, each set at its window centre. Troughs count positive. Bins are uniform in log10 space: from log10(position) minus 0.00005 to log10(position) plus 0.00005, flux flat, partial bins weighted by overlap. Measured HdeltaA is 4.89 angstrom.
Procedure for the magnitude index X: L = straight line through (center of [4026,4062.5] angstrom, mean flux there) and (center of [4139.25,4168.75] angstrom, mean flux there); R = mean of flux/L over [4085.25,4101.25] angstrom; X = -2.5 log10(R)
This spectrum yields 0.242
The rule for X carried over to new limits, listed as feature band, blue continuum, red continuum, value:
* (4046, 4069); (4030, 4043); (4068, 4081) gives 0.03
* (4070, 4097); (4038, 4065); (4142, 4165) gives 0.08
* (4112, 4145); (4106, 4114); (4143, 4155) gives -0.09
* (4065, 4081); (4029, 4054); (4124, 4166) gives 0.00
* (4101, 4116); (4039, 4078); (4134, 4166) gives 0.14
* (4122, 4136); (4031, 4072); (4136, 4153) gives -0.03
